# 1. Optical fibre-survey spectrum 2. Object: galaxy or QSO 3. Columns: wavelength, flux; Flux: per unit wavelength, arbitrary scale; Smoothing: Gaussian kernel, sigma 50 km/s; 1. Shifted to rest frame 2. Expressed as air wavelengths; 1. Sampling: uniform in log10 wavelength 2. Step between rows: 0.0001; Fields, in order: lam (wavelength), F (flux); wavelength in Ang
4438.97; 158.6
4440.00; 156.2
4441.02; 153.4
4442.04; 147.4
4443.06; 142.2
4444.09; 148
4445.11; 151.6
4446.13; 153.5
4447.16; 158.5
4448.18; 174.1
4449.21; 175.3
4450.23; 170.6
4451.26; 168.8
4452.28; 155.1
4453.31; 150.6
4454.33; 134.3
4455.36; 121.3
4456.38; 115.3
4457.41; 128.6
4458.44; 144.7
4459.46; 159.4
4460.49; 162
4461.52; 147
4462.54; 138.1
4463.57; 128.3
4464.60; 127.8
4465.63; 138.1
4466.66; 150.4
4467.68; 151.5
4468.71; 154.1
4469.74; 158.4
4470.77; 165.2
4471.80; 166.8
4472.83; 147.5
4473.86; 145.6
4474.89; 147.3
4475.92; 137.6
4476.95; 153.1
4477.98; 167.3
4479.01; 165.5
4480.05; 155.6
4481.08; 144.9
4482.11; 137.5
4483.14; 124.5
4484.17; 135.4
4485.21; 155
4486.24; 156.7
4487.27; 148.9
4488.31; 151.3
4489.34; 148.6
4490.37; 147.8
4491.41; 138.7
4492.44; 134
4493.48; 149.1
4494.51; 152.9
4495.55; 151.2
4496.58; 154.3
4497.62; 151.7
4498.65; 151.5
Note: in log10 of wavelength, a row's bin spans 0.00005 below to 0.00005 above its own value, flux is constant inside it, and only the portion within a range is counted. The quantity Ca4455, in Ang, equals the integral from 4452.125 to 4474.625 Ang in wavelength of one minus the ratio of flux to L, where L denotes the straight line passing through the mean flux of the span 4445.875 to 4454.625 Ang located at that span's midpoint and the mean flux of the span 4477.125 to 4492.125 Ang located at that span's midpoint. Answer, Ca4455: 1.6 Ang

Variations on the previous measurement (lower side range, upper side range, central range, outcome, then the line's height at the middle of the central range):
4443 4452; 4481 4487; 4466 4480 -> -0.6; 148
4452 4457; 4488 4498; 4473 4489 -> -0.5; 144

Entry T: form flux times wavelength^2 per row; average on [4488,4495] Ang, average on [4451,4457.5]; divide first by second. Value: 1.1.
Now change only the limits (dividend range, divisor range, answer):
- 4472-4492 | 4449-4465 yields 1.03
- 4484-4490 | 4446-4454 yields 0.94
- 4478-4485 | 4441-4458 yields 0.99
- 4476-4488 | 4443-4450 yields 0.95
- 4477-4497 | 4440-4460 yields 1.00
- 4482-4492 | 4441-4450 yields 0.94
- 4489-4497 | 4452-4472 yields 1.03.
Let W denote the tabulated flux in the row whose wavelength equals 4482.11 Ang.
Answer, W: 137.5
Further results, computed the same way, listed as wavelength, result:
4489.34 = 148.6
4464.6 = 127.8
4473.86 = 145.6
